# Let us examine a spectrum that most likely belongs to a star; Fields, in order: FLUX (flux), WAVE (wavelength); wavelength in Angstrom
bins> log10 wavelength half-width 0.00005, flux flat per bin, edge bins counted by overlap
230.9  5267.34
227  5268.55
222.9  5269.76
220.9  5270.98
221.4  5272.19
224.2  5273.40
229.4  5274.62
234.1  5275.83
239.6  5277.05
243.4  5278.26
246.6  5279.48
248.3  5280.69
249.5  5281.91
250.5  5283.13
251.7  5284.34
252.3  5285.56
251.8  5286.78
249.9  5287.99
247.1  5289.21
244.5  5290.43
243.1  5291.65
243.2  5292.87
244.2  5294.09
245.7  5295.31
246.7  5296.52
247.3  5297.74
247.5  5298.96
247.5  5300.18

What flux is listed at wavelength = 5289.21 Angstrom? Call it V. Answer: 247.1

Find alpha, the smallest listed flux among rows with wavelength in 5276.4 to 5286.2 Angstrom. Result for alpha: 239.6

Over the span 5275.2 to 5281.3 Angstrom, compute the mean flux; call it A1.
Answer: 243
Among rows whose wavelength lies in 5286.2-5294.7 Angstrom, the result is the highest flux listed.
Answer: 251.8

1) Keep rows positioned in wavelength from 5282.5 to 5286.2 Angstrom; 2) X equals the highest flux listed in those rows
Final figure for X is 252.3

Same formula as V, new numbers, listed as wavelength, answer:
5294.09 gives 244.2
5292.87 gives 243.2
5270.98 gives 220.9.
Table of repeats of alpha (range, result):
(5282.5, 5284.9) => 250.5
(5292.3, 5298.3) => 243.2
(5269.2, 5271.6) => 220.9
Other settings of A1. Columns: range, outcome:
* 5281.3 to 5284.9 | 251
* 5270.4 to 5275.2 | 224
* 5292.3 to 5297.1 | 245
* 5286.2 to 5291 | 249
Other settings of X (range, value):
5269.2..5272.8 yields 222.9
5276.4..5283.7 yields 250.5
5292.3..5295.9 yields 245.7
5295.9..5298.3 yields 247.3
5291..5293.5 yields 243.2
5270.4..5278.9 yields 243.4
